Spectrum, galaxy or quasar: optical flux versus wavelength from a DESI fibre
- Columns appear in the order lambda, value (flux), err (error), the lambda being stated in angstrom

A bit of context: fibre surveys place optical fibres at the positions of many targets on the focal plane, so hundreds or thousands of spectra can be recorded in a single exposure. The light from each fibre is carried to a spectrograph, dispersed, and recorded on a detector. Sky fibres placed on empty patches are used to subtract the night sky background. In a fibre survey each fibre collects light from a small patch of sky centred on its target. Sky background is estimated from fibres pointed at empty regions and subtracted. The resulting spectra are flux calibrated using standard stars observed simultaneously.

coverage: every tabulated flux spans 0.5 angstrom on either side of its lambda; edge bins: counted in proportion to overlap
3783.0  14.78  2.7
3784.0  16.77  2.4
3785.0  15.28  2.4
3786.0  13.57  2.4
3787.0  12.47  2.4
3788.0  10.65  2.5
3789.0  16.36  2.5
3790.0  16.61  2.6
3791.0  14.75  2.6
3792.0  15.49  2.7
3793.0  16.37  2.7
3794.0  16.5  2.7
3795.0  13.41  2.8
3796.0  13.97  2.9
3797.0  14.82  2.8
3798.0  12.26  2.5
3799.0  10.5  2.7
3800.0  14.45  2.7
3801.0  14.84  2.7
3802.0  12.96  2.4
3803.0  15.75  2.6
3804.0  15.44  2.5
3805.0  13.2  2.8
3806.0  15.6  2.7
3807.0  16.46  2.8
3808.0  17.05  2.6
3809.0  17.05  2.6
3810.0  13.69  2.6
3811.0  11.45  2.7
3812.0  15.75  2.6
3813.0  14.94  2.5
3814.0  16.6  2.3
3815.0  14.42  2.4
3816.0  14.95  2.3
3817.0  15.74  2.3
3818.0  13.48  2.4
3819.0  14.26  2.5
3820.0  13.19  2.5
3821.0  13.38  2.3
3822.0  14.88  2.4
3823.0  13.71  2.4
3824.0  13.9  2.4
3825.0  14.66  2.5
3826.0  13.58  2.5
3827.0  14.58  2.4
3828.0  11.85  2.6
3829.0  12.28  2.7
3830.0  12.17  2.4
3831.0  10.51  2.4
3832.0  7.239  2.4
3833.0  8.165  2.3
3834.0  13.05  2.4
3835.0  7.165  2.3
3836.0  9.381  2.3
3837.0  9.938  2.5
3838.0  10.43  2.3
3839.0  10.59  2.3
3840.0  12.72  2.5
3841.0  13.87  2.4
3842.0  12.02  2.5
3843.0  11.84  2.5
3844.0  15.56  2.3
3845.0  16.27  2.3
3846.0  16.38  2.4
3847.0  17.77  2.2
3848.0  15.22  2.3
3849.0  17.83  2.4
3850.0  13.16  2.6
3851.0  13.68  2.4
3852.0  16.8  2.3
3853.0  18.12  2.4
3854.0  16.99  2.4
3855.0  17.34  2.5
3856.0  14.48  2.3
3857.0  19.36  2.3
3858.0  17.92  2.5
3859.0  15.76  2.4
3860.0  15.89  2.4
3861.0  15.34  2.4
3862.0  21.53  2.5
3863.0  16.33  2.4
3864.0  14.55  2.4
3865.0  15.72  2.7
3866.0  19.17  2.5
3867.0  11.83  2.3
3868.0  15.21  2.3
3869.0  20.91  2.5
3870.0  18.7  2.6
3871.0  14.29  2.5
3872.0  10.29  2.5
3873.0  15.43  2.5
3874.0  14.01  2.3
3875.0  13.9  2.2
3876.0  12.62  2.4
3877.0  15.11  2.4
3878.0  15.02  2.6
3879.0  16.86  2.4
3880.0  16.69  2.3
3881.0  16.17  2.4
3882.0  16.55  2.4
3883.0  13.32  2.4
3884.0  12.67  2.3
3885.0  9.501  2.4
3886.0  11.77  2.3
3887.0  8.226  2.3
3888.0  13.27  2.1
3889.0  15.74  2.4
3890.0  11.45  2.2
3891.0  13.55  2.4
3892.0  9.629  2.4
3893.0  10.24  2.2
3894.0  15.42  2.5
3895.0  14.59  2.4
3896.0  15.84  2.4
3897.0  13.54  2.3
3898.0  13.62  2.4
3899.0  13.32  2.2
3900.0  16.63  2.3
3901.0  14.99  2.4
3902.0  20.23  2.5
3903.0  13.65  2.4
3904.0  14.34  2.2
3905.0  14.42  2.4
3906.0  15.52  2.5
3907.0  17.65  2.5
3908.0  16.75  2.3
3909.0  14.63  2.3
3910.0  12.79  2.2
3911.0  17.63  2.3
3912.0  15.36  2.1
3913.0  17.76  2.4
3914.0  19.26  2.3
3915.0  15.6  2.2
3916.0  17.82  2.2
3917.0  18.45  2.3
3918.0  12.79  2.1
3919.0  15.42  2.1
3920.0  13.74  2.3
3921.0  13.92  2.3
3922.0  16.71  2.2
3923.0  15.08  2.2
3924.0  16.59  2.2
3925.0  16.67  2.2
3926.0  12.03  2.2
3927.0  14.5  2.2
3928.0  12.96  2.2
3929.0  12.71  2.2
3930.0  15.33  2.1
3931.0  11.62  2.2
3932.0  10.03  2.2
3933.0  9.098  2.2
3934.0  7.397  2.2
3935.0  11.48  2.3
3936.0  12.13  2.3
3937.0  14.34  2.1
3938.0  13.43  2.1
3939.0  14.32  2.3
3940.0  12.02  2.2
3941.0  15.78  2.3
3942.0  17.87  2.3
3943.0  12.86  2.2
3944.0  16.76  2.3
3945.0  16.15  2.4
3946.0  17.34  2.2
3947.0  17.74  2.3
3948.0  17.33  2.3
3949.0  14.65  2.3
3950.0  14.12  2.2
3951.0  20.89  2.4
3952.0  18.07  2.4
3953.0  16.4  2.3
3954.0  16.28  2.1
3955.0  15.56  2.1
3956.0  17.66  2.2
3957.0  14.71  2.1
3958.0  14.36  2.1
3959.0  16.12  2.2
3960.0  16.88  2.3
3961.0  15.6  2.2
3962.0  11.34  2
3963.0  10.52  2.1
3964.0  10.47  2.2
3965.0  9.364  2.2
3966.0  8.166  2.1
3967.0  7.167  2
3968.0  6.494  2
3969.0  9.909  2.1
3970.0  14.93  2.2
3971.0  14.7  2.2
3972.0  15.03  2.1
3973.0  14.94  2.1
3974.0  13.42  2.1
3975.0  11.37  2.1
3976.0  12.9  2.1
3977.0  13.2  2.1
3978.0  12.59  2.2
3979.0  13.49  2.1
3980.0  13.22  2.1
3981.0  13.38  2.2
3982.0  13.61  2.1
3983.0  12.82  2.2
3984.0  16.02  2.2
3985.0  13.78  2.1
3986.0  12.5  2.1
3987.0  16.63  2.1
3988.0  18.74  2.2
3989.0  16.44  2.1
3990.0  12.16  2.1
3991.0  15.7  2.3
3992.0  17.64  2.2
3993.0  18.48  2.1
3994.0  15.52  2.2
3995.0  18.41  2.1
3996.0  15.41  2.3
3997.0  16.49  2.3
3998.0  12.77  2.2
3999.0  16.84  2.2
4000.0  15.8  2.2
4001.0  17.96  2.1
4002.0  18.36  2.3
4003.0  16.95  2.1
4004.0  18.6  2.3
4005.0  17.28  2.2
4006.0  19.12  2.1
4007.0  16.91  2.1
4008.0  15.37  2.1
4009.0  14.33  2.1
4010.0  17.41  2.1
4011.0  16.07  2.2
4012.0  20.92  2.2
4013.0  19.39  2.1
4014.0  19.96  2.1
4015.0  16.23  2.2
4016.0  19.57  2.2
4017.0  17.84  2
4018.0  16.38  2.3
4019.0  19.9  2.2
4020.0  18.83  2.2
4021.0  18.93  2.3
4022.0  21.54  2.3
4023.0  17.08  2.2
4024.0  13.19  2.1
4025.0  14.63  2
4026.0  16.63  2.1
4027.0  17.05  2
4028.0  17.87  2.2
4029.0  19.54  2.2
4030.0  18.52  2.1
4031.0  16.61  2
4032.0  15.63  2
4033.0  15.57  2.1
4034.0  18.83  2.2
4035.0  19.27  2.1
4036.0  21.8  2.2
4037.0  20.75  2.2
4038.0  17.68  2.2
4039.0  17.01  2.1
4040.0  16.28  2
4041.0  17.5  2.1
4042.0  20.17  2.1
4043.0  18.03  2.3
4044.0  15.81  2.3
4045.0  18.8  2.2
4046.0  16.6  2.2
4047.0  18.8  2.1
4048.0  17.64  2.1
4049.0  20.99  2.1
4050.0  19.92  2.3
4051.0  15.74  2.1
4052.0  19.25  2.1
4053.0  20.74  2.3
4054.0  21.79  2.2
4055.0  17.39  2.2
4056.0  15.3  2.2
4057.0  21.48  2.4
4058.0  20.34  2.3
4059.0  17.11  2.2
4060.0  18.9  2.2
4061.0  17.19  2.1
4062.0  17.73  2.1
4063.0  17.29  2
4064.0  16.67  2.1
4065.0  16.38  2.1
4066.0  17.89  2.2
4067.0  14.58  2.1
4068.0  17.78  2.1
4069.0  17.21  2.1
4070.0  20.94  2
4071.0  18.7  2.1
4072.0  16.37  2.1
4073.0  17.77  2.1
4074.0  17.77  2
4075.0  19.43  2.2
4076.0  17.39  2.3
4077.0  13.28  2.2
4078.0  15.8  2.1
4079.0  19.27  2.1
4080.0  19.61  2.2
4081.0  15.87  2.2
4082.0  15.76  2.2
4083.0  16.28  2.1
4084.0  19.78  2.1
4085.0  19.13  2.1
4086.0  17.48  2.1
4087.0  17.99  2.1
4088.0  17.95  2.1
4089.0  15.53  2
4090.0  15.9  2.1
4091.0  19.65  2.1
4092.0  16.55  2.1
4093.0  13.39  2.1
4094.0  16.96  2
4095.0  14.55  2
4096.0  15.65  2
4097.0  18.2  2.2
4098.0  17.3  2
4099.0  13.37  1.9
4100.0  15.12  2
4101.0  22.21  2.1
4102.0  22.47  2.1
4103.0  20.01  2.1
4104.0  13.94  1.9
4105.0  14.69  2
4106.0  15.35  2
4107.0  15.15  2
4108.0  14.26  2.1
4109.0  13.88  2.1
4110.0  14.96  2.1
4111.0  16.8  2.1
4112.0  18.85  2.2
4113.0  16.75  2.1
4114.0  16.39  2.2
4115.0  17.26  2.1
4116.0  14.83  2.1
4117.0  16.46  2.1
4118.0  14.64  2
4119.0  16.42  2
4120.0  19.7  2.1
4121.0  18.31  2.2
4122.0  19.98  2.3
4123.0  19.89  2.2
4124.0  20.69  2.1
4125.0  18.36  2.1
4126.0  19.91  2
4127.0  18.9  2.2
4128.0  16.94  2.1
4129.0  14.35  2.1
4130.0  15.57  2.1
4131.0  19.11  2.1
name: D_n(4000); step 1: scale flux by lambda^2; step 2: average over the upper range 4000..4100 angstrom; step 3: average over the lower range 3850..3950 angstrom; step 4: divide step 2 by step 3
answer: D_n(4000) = 1.28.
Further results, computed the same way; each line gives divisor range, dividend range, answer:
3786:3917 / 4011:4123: 1.35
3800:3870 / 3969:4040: 1.24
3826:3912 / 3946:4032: 1.16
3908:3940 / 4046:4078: 1.35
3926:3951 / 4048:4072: 1.39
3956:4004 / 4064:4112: 1.26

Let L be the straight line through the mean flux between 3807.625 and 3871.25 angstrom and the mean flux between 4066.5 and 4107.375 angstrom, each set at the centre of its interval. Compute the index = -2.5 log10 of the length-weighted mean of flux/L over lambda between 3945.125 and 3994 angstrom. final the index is 0.11 mag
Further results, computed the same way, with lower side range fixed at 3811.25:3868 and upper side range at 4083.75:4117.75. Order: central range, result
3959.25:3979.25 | 0.26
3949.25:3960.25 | -0.07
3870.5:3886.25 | 0.04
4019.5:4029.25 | -0.10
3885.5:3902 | 0.10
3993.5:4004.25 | -0.06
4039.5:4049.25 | -0.12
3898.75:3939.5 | 0.03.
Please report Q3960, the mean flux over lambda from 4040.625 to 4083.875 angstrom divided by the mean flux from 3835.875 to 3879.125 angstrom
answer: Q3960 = 1.18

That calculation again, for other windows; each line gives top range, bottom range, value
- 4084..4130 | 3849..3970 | 1.16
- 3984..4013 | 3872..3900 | 1.22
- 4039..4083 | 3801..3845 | 1.34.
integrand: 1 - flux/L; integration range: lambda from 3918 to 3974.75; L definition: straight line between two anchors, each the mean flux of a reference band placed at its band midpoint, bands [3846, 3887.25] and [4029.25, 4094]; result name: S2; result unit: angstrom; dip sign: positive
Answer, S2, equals 8.6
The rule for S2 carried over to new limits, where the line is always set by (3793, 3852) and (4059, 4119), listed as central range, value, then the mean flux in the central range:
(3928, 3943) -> 2.4 angstrom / 12.7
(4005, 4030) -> -2.6 angstrom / 17.7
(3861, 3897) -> -0.3 angstrom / 14.5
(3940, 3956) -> -1.3 angstrom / 16.4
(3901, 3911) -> -0.6 angstrom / 15.6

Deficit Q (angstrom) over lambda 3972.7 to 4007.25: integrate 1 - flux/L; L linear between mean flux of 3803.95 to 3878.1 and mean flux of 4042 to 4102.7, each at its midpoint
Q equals 2.4 angstrom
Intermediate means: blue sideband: 14.4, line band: 15.4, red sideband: 17.7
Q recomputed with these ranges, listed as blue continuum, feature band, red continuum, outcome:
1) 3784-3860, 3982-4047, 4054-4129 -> -3.1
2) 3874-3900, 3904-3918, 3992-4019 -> -1.8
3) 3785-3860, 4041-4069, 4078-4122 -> -2.9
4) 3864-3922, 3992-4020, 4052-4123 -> -1.9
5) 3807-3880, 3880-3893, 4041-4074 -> 2.1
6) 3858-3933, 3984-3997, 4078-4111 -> -0.2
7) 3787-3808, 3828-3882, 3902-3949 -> 0.5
